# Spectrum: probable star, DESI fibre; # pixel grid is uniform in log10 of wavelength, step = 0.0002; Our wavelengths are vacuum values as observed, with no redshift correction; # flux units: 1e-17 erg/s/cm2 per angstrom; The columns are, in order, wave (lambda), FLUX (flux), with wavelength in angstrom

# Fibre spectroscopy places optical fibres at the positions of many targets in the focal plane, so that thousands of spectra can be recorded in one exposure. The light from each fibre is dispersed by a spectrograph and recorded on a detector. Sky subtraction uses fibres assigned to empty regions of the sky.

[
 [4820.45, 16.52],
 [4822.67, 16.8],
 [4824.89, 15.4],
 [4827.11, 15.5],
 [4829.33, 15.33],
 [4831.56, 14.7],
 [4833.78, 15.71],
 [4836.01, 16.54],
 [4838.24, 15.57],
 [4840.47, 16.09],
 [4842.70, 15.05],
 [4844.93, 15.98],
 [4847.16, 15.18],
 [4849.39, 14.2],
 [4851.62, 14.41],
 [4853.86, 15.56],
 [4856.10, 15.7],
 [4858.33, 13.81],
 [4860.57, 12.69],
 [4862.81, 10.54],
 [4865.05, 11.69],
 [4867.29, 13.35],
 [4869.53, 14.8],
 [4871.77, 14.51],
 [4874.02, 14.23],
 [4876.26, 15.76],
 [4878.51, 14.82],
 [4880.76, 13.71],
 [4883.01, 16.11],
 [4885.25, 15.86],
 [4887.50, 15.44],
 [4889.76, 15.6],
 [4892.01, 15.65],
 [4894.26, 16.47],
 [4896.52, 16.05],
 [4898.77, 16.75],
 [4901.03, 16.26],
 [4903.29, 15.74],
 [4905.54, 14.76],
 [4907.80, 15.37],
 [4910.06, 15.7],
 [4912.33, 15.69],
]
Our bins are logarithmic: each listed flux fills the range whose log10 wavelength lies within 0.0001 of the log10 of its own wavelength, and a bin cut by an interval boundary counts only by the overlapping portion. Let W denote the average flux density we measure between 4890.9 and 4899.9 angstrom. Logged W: 16.2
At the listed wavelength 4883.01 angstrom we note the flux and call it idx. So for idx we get 16.11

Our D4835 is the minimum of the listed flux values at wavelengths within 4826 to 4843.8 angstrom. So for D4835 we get 14.7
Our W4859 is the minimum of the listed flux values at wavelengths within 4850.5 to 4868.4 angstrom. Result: 10.54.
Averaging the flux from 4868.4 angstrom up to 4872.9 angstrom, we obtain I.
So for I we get 14.6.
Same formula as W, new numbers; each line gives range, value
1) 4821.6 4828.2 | 15.9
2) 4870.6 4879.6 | 14.8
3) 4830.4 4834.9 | 15.2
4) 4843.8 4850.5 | 15.1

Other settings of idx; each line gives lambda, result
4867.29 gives 13.35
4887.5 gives 15.44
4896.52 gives 16.05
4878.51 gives 14.82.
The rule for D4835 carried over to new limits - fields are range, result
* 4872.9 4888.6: 13.71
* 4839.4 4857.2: 14.2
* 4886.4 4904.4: 15.44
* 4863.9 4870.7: 11.69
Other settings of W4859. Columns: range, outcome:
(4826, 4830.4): 15.33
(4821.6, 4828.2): 15.4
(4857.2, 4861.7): 12.69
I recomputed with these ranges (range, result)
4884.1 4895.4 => 15.8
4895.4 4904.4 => 16.2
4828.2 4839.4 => 15.6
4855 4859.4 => 14.8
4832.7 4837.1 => 16.1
